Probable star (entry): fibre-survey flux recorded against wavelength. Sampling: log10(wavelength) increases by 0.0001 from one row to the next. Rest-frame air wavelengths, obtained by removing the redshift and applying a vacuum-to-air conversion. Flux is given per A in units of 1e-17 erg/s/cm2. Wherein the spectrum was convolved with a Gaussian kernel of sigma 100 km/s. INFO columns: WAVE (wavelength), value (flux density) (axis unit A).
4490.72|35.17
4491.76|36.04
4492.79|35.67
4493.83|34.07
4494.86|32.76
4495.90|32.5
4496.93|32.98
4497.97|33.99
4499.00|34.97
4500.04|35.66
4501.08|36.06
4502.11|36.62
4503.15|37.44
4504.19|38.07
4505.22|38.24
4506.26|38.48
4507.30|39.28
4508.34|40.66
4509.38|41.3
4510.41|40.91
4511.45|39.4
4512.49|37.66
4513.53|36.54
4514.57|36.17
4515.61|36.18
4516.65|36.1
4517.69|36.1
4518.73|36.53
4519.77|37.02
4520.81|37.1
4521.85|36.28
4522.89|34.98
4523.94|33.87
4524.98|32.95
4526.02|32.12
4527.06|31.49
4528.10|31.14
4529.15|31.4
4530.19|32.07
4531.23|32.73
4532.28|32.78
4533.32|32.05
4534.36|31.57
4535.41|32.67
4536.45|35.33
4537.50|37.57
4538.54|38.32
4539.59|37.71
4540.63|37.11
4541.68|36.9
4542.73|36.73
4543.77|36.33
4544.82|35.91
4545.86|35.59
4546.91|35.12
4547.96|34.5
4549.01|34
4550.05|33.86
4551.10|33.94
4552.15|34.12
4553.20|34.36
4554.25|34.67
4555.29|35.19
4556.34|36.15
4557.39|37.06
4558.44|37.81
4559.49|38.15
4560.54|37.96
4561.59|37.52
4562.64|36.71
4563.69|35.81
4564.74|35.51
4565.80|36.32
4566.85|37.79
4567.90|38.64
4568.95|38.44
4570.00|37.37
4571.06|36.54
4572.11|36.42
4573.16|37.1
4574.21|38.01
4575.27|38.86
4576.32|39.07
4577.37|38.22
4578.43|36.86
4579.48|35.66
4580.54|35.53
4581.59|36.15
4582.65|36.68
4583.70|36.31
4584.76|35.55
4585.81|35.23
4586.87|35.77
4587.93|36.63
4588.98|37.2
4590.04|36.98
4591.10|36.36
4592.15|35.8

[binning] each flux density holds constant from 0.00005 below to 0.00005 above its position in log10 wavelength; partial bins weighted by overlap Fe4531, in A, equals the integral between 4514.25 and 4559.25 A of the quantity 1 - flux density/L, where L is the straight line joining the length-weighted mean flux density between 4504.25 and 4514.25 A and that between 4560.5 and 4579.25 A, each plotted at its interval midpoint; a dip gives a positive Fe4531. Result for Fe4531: 3.94 A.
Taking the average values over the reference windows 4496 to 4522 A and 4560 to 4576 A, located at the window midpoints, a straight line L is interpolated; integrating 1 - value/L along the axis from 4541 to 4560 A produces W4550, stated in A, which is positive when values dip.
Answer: 0.8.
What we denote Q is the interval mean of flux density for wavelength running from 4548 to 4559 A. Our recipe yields 35.1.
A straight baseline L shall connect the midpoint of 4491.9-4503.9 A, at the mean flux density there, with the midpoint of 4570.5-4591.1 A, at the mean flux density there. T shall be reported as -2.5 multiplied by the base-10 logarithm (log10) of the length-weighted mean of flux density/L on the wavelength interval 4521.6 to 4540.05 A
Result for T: 0.06 mag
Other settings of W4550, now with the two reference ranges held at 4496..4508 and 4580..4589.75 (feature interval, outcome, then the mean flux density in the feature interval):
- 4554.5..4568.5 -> -0.3 A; 36.9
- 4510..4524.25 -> -0.2 A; 36.8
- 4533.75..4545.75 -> 0.1 A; 36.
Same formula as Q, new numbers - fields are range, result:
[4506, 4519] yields 38.1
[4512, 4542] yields 34.8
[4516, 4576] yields 35.6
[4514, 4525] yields 35.9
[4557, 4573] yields 37.2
